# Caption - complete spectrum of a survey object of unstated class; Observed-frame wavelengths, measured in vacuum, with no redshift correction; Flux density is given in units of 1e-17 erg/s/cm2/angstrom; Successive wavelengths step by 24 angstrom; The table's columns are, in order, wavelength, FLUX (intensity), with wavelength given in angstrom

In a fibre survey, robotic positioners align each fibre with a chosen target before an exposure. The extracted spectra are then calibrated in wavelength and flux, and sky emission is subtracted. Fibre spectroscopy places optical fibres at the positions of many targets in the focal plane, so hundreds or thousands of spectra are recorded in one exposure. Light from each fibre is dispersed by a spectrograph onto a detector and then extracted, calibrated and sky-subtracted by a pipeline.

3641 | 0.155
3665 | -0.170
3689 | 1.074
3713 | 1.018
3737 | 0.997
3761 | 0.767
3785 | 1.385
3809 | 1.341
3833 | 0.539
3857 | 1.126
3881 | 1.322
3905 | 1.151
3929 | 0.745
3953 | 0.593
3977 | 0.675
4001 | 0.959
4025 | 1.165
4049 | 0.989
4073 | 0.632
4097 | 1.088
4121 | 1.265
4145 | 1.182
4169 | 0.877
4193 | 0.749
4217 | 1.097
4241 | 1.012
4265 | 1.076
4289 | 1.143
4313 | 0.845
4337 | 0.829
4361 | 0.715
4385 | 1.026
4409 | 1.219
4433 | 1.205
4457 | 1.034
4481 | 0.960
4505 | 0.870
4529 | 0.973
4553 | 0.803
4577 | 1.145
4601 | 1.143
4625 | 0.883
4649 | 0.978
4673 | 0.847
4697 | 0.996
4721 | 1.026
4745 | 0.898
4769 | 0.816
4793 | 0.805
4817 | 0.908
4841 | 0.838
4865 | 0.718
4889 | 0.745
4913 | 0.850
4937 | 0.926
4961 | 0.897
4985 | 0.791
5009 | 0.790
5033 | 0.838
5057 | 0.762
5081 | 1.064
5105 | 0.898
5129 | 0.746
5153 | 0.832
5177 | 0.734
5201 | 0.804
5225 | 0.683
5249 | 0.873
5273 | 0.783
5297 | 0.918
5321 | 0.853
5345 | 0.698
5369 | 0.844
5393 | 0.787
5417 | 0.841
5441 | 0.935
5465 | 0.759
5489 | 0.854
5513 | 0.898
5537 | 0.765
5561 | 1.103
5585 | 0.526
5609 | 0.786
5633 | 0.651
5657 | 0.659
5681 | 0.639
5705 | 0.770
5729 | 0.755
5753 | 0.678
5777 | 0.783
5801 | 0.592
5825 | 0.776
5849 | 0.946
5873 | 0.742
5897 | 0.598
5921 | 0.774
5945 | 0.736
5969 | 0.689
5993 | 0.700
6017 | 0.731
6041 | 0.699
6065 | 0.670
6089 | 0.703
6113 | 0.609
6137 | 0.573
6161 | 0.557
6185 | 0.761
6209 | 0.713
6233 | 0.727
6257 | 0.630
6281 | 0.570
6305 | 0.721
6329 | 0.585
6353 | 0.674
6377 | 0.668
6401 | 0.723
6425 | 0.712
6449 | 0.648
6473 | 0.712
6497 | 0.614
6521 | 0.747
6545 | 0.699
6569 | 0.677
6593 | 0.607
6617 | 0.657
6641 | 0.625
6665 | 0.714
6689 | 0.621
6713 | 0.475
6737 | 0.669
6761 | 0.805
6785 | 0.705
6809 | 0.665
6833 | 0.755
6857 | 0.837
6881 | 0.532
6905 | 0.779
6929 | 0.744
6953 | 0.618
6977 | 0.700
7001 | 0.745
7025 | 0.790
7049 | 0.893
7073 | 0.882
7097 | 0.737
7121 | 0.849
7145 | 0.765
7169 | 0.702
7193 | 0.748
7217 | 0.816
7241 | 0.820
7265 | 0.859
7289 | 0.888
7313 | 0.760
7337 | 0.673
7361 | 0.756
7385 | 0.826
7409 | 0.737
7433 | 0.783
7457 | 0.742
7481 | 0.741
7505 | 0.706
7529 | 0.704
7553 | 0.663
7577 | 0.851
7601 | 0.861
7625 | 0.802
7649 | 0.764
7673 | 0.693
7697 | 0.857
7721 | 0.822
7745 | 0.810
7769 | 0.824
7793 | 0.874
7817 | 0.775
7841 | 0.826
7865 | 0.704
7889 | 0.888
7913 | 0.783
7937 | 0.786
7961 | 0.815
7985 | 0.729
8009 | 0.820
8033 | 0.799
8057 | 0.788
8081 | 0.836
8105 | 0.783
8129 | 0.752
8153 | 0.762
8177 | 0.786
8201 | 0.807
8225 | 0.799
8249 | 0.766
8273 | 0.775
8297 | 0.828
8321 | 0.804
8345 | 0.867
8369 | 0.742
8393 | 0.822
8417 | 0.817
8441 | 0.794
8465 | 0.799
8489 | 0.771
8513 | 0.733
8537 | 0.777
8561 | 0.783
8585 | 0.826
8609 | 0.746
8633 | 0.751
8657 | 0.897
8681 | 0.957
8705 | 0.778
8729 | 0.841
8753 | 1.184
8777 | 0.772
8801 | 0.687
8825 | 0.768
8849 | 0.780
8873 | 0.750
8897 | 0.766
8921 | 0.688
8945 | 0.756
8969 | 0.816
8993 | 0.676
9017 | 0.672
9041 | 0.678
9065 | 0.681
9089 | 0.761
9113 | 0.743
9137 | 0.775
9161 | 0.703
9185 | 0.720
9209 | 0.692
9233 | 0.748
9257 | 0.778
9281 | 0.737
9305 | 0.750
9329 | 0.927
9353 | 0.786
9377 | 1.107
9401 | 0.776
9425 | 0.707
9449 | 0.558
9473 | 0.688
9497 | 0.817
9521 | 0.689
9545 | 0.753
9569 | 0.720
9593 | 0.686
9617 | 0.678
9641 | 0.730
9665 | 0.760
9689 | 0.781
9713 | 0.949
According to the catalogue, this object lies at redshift 0.748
